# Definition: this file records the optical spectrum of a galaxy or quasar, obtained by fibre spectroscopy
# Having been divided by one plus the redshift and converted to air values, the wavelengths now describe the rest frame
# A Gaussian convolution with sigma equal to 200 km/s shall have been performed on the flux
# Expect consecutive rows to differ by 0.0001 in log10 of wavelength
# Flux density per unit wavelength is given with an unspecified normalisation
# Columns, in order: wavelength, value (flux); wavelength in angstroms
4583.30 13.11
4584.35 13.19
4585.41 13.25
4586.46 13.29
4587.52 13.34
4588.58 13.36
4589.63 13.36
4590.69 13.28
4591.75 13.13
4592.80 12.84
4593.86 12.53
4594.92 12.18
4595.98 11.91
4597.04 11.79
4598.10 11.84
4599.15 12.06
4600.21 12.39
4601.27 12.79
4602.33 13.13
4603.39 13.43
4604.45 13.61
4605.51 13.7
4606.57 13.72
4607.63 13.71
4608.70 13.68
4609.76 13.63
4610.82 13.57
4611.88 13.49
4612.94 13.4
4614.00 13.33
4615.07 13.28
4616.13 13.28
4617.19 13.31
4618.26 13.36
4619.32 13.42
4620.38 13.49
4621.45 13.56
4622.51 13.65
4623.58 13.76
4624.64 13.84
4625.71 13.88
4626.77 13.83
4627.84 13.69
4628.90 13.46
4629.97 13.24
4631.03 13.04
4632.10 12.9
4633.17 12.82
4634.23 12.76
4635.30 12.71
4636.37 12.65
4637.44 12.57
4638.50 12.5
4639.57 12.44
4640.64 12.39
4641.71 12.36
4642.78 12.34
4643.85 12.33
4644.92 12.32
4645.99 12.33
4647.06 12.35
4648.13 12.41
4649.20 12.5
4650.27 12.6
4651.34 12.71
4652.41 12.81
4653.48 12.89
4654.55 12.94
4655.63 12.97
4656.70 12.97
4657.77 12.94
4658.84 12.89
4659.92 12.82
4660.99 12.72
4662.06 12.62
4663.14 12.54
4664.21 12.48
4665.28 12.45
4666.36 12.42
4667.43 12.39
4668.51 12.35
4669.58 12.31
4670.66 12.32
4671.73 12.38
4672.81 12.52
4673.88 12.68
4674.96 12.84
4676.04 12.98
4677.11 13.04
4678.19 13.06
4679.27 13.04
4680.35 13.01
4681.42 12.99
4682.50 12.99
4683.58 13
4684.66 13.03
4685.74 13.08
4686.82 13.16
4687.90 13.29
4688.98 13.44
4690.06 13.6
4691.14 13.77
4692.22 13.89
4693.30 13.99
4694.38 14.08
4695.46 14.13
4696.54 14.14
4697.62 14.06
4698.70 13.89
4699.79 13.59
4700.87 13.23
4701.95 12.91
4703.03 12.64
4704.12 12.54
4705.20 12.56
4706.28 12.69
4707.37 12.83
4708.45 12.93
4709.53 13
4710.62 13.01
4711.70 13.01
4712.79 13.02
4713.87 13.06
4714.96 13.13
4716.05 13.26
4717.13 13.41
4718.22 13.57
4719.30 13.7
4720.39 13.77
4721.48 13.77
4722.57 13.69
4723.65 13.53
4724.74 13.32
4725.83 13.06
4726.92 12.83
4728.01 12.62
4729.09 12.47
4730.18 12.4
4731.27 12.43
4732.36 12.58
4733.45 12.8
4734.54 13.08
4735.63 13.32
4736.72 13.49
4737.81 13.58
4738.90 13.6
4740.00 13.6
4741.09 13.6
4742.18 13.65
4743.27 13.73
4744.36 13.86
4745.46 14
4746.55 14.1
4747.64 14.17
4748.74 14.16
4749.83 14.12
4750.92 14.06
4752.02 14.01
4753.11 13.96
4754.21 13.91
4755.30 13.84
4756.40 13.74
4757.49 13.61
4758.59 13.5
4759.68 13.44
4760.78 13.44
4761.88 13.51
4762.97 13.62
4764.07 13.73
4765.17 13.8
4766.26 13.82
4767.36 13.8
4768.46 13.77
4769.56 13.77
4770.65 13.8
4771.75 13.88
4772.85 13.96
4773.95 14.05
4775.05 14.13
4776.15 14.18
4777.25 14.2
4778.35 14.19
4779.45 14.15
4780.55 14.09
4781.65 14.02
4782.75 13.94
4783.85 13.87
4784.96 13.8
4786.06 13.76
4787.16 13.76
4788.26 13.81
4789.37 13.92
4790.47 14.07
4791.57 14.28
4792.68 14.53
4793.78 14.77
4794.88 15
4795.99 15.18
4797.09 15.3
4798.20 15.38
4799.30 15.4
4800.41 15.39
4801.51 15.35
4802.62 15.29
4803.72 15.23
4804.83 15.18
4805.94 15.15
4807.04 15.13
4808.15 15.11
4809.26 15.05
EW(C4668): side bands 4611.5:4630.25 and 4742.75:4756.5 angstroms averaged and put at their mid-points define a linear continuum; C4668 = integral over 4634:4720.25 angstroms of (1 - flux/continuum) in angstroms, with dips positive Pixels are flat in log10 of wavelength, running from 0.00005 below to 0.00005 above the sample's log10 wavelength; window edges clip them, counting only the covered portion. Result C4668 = 4.9 angstroms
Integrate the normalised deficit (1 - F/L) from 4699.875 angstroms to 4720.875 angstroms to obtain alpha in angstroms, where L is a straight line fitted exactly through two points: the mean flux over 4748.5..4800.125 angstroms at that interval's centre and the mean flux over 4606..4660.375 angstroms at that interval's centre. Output 0.8 angstroms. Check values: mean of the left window 13.1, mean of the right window 14.1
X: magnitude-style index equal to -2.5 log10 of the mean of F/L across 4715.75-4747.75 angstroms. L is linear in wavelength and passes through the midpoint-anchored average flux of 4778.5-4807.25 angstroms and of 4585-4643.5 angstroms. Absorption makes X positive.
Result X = 0.06 mag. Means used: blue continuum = 13.1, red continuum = 14.6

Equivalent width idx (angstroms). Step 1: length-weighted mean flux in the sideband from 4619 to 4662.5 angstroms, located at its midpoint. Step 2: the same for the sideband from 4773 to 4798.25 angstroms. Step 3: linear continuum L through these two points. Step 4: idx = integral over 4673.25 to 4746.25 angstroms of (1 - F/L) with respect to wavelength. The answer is 1.56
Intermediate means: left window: 12.9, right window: 14.2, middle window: 13.3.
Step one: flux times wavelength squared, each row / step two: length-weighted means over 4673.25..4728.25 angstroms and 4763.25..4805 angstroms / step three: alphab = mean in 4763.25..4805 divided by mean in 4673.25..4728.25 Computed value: 1.12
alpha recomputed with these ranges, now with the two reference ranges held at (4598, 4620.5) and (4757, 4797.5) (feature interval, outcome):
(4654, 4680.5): 1.6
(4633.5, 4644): 0.7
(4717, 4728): 0.3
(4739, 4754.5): 0.0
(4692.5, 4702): -0.1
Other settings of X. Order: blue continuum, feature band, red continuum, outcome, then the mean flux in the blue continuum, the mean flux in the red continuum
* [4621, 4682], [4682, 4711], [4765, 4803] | 0.00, 12.8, 14.3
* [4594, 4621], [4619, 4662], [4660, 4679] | -0.01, 13.1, 12.6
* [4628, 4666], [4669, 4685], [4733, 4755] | 0.02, 12.7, 13.7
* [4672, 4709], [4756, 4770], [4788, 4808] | 0.06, 13.2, 14.9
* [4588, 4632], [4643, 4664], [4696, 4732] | 0.04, 13.2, 13.2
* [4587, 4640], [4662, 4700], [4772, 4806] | 0.05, 13.1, 14.5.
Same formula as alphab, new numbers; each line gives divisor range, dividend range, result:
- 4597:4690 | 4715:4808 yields 1.13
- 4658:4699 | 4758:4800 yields 1.13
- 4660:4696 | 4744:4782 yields 1.11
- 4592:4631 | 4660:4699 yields 1.02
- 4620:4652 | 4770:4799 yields 1.18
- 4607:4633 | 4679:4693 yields 1.01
